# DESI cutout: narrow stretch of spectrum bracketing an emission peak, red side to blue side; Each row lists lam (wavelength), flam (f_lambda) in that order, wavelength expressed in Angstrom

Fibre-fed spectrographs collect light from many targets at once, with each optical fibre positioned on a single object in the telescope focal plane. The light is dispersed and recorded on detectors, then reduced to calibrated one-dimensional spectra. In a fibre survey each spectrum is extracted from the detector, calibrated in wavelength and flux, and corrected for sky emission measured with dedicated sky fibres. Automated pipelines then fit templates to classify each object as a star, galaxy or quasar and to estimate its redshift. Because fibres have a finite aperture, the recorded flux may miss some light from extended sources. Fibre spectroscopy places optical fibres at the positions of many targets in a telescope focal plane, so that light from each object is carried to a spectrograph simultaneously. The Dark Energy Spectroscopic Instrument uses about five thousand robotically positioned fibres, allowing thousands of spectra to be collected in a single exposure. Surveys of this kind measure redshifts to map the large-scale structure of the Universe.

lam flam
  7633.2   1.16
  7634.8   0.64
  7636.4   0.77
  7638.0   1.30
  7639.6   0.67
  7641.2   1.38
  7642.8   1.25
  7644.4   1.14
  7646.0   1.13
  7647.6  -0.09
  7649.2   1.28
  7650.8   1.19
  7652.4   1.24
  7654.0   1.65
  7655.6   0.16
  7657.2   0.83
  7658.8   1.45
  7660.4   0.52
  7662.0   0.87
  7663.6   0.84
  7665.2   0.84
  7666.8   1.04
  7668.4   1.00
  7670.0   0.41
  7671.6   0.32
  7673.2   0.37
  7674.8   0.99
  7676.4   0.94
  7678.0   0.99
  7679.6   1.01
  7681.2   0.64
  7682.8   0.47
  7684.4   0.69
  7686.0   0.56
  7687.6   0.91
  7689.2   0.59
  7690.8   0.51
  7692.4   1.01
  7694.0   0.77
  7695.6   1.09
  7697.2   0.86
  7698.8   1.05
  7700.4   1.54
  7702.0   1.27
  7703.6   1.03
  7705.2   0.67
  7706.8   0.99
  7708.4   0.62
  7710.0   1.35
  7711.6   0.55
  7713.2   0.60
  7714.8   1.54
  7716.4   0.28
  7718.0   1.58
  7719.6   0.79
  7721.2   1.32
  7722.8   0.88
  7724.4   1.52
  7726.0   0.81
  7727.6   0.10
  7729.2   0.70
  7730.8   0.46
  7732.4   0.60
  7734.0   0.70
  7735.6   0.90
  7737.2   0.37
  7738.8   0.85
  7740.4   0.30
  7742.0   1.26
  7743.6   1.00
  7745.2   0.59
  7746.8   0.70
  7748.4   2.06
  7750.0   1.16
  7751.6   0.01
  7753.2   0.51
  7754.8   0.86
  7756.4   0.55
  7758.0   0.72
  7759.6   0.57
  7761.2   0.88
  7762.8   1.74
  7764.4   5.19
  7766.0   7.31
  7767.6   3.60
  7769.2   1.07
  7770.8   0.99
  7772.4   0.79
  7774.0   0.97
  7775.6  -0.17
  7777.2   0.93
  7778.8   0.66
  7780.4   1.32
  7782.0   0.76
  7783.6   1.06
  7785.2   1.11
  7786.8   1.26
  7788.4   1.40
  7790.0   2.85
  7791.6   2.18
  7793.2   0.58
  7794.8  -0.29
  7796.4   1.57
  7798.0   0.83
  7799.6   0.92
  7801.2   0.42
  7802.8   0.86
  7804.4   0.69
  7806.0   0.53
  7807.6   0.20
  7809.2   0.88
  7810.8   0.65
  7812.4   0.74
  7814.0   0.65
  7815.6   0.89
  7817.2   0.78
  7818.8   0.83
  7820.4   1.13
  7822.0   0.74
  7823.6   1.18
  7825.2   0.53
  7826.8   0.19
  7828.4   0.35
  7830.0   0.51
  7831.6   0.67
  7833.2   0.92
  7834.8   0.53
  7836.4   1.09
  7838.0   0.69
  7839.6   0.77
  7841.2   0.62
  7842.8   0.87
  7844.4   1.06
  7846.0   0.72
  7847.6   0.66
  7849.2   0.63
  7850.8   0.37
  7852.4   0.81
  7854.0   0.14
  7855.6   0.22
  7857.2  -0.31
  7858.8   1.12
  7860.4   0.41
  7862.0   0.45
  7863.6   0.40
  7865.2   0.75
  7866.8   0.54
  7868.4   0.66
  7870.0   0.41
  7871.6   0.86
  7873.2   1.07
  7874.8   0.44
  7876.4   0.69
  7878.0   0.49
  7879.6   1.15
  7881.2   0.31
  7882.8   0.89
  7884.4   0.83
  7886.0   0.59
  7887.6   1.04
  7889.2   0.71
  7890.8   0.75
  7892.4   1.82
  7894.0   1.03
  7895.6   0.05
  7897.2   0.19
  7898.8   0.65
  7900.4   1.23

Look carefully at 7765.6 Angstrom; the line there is H-alpha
